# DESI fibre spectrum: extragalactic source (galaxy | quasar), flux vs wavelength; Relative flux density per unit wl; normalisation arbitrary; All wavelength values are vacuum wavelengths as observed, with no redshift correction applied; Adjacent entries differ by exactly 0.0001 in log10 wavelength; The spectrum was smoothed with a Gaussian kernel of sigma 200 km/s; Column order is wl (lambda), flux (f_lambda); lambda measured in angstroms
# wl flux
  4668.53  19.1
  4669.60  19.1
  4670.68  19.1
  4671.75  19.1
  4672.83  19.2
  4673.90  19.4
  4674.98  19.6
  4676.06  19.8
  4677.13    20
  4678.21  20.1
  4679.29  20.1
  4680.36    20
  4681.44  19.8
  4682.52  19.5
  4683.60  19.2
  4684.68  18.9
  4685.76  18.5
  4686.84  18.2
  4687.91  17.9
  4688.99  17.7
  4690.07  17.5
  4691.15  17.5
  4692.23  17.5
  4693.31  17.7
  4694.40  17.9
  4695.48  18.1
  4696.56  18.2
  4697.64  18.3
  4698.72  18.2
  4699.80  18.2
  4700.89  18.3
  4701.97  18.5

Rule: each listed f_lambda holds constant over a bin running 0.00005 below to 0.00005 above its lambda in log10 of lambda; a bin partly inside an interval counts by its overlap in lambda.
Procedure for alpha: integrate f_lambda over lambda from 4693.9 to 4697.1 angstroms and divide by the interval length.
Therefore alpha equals 18.1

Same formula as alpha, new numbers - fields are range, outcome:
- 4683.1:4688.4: 18.6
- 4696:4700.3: 18.3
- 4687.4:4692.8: 17.6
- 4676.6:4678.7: 20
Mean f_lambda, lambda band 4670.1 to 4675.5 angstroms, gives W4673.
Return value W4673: 19.3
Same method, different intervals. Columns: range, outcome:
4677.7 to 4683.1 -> 19.9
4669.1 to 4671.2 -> 19.1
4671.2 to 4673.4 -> 19.2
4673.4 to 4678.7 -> 19.8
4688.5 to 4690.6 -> 17.6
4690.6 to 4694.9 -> 17.6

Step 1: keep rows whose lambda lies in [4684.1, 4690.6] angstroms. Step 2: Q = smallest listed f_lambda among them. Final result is 17.5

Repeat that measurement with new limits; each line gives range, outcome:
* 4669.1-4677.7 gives 19.1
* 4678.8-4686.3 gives 18.5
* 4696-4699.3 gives 18.2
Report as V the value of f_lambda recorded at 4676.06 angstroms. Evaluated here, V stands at 19.8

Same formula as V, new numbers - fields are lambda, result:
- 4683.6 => 19.2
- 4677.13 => 20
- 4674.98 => 19.6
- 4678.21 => 20.1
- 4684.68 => 18.9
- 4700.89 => 18.3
